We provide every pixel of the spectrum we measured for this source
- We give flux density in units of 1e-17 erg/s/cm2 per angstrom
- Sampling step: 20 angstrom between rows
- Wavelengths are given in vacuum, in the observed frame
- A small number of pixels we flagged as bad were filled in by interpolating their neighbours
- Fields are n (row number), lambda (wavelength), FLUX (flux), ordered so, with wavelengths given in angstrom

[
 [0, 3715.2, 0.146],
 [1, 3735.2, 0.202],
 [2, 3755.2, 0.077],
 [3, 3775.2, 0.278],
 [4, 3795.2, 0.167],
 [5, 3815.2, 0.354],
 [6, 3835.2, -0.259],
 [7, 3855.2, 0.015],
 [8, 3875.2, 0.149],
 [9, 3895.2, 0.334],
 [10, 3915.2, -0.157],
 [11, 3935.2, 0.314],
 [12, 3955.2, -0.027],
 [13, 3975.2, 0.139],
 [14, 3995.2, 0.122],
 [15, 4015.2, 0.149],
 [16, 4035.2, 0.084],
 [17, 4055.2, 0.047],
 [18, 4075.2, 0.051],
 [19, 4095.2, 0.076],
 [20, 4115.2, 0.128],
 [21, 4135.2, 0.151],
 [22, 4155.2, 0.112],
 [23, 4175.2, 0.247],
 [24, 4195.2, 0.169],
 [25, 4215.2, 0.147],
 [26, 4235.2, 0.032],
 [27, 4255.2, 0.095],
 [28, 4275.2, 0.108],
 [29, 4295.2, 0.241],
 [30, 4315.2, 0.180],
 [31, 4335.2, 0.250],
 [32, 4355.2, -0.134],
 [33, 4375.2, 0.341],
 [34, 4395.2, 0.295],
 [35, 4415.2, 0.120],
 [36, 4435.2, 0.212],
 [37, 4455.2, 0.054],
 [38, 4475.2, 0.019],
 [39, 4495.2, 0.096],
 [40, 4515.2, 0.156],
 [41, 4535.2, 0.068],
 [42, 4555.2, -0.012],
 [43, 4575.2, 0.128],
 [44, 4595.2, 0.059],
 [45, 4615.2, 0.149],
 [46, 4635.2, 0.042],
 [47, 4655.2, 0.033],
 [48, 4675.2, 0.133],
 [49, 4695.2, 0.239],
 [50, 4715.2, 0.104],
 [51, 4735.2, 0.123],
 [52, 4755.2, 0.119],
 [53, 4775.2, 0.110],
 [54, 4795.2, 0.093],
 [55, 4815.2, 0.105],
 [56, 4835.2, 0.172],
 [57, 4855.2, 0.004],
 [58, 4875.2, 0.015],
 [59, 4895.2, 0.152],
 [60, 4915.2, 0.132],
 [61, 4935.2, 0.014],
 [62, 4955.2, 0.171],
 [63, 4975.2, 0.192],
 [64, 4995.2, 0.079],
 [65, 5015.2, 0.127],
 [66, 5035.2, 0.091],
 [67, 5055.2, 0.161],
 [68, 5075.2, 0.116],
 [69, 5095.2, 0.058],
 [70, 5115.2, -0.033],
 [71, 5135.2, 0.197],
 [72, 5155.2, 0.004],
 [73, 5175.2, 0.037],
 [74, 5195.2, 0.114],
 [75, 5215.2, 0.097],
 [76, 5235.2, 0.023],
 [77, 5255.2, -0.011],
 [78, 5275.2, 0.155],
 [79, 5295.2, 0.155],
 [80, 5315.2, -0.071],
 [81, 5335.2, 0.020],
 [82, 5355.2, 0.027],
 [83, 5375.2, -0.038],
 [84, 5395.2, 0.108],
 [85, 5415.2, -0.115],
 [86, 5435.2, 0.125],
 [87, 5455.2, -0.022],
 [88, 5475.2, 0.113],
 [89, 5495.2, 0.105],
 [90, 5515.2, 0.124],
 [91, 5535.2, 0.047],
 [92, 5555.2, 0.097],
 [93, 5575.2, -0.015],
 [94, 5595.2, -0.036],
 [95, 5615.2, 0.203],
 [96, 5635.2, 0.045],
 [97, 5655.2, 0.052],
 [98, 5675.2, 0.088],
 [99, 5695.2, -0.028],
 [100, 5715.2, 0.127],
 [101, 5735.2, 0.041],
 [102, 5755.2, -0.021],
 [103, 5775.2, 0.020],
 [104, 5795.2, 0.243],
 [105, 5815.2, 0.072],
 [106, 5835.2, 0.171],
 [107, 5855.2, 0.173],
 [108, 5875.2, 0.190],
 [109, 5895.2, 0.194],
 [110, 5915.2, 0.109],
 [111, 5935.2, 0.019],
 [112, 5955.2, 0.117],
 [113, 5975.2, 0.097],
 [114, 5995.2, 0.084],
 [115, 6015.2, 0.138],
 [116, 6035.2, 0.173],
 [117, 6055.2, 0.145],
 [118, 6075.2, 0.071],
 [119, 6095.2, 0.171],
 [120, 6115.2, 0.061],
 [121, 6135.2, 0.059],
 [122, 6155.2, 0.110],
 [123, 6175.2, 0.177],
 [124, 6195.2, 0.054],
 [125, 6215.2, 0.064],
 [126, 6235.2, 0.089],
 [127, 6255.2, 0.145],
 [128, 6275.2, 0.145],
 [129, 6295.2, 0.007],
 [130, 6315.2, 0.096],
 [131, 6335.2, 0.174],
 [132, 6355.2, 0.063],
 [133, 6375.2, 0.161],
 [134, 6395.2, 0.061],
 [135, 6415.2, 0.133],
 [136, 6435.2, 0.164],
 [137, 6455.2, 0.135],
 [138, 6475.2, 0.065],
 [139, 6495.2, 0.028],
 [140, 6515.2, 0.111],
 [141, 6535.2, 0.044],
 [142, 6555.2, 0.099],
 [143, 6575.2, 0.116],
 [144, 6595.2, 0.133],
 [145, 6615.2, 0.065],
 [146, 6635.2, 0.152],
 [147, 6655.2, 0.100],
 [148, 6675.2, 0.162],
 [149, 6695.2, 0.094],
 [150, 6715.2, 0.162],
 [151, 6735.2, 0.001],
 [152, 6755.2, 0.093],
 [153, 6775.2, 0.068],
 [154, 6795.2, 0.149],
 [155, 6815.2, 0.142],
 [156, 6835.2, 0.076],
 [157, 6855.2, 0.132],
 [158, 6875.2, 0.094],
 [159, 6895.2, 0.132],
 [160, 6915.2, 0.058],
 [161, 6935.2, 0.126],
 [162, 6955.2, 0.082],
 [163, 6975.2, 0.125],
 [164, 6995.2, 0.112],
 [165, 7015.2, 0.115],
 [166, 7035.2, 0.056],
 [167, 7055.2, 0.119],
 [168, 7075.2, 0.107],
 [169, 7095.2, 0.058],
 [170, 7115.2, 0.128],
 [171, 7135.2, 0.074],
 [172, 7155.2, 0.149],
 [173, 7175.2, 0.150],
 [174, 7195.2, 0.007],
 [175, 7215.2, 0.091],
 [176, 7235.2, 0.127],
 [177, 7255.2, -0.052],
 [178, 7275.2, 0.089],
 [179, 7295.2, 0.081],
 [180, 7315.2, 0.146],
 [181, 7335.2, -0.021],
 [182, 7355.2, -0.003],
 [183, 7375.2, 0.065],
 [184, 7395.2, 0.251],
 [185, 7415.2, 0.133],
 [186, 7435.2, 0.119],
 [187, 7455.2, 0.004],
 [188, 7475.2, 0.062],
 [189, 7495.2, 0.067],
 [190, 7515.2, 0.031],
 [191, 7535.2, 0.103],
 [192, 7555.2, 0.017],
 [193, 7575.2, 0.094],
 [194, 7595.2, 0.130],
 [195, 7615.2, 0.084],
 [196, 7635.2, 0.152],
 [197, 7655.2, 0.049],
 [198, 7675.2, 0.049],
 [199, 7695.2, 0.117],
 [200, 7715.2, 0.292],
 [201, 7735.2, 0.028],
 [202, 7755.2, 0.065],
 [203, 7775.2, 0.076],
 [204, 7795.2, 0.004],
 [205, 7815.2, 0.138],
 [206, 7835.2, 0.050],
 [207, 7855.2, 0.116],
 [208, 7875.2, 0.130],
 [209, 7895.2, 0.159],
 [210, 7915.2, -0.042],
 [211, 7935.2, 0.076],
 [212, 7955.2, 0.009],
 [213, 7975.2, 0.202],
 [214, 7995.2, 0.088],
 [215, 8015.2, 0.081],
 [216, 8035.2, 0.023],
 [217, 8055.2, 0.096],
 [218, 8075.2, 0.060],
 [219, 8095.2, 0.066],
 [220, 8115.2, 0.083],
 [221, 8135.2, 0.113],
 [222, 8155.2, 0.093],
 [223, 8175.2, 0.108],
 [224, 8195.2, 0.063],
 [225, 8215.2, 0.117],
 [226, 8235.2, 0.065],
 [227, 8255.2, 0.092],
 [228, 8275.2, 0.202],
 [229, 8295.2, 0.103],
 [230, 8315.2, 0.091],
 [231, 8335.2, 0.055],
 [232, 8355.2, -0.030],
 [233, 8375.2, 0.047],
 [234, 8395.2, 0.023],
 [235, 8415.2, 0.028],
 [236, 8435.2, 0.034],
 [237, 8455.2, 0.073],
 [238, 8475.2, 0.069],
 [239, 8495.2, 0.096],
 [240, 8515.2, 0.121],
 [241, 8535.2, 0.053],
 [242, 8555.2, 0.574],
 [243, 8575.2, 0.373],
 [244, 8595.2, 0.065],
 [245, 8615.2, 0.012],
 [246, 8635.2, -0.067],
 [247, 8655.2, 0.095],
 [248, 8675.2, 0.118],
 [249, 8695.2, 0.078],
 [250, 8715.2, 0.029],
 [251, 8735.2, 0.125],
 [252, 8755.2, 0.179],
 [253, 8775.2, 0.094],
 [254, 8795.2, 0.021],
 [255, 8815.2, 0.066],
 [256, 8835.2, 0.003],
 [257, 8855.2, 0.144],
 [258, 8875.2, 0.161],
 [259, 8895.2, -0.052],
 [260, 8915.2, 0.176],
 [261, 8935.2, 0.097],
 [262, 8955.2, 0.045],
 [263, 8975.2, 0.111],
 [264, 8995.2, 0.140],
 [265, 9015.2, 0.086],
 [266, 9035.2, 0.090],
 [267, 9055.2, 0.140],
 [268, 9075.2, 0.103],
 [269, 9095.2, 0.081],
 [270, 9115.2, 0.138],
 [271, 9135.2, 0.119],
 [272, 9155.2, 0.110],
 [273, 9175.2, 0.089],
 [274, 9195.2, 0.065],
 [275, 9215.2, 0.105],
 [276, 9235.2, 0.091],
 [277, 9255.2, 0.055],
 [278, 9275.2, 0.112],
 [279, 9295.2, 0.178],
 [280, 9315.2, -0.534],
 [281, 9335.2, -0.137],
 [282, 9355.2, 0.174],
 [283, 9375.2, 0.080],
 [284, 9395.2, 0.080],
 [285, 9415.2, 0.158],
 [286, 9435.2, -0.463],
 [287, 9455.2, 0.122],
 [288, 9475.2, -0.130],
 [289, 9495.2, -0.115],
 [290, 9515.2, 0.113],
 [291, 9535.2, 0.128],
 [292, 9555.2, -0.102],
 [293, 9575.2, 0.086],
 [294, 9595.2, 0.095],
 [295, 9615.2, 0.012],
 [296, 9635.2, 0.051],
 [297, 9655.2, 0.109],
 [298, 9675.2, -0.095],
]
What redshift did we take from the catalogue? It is 1.296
